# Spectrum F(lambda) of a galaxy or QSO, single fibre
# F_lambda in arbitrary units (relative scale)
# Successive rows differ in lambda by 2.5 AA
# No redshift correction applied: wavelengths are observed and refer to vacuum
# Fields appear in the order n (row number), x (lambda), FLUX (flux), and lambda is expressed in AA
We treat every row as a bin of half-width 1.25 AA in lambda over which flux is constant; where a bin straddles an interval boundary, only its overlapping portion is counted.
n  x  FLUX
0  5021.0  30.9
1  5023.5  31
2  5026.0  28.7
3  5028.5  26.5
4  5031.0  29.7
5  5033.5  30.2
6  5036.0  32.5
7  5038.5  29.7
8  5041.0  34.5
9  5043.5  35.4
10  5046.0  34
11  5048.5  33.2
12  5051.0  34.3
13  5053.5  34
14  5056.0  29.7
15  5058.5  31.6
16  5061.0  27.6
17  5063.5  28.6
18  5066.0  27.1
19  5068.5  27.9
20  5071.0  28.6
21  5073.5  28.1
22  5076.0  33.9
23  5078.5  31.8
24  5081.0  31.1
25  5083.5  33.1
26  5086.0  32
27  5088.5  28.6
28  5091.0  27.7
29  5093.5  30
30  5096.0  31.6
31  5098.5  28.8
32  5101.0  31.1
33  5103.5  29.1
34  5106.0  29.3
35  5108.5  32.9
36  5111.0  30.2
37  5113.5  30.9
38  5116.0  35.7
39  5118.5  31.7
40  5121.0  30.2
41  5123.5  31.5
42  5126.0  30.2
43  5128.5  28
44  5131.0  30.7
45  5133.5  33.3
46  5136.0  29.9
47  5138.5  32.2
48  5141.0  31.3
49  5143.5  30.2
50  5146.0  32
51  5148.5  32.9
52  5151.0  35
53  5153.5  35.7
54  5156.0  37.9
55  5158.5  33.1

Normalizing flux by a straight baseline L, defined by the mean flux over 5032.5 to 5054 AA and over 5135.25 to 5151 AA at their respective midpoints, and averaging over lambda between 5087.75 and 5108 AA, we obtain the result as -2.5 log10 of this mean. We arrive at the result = 0.09 mag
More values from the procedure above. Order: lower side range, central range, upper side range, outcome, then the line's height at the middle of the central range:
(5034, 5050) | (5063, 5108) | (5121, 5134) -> 0.06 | 31.8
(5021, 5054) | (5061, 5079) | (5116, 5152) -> 0.09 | 31.7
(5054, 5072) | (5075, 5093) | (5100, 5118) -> -0.04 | 30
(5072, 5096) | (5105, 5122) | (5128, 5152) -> -0.01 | 31.2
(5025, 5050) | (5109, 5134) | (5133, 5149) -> 0.01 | 31.5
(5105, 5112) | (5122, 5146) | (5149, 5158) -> 0.09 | 33.6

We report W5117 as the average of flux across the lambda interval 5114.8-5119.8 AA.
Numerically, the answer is 33.6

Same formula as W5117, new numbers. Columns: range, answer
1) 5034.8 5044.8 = 33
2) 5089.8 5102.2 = 29.8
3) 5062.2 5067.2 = 27.9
